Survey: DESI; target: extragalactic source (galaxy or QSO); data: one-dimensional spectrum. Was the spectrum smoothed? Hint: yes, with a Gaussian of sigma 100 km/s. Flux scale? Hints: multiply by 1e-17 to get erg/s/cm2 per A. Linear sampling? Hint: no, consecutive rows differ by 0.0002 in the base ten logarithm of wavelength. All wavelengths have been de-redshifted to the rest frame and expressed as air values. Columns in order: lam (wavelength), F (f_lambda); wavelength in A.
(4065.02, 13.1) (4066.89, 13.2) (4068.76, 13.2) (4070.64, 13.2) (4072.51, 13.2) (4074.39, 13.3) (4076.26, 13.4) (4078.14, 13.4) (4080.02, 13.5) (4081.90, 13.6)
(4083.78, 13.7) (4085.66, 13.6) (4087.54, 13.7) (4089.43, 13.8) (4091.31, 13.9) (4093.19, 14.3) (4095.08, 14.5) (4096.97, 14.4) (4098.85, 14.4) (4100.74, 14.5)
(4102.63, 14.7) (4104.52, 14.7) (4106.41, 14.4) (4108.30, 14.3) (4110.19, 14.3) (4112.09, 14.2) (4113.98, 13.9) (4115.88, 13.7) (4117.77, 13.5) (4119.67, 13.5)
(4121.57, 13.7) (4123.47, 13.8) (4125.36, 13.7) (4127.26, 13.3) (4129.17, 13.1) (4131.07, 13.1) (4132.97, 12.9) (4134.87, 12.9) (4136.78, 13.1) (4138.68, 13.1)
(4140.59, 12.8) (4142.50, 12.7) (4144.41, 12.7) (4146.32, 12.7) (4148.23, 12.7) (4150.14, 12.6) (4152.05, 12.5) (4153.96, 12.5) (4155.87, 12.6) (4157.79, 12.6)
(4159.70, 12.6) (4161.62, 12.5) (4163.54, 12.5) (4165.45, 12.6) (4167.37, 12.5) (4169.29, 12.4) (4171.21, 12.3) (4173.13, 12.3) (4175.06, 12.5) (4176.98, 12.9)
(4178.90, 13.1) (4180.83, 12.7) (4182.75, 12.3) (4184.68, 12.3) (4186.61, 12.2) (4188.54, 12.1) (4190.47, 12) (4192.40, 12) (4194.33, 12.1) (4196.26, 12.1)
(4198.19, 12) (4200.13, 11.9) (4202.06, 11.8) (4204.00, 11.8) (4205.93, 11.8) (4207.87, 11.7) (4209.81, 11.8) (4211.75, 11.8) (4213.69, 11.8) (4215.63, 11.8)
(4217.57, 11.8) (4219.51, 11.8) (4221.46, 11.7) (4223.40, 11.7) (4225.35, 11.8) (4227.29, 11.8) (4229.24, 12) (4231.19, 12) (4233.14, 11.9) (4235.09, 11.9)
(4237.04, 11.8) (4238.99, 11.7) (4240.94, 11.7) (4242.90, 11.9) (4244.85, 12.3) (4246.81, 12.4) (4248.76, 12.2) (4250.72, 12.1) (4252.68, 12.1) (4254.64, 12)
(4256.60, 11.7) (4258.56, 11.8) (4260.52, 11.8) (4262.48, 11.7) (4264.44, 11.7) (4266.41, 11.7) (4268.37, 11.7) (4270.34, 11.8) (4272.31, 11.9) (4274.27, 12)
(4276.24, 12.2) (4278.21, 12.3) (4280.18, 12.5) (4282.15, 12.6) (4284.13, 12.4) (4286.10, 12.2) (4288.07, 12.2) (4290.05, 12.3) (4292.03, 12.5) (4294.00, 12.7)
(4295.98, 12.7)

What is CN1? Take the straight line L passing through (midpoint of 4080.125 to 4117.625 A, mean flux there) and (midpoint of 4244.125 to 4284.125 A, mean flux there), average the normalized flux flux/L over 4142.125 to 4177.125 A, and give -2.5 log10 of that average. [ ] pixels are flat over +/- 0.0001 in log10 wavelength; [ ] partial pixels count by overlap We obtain 0.07 mag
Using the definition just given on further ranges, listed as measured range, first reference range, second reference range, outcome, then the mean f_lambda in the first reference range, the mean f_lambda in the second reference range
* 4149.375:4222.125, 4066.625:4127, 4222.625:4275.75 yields 0.04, 13.9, 11.9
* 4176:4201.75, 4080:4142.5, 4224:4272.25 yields 0.04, 13.8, 11.9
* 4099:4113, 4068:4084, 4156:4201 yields -0.11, 13.4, 12.4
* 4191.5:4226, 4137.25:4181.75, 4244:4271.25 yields 0.04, 12.6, 11.9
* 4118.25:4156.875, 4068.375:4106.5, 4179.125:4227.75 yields 0.00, 13.9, 12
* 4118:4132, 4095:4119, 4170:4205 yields 0.03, 14.3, 12.2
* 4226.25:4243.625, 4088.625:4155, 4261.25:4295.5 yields 0.06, 13.6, 12.1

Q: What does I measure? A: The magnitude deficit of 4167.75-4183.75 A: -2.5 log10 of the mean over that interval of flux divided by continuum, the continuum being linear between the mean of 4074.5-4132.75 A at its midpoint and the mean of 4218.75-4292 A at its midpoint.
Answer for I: 0.035 mag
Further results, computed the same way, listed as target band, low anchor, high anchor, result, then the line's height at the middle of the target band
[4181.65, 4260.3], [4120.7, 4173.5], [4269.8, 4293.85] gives 0.052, 12.5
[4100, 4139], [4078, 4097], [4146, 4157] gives -0.041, 13.2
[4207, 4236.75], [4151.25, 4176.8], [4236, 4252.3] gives 0.030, 12.2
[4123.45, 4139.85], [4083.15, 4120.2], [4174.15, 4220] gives 0.023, 13.5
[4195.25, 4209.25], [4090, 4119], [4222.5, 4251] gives 0.060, 12.5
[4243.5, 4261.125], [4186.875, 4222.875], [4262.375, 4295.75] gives 0.001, 12.1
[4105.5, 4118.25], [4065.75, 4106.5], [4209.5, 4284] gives -0.042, 13.5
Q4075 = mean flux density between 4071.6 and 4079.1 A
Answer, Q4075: 13.3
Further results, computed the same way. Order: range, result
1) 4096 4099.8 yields 14.4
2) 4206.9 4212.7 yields 11.8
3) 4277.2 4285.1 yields 12.4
